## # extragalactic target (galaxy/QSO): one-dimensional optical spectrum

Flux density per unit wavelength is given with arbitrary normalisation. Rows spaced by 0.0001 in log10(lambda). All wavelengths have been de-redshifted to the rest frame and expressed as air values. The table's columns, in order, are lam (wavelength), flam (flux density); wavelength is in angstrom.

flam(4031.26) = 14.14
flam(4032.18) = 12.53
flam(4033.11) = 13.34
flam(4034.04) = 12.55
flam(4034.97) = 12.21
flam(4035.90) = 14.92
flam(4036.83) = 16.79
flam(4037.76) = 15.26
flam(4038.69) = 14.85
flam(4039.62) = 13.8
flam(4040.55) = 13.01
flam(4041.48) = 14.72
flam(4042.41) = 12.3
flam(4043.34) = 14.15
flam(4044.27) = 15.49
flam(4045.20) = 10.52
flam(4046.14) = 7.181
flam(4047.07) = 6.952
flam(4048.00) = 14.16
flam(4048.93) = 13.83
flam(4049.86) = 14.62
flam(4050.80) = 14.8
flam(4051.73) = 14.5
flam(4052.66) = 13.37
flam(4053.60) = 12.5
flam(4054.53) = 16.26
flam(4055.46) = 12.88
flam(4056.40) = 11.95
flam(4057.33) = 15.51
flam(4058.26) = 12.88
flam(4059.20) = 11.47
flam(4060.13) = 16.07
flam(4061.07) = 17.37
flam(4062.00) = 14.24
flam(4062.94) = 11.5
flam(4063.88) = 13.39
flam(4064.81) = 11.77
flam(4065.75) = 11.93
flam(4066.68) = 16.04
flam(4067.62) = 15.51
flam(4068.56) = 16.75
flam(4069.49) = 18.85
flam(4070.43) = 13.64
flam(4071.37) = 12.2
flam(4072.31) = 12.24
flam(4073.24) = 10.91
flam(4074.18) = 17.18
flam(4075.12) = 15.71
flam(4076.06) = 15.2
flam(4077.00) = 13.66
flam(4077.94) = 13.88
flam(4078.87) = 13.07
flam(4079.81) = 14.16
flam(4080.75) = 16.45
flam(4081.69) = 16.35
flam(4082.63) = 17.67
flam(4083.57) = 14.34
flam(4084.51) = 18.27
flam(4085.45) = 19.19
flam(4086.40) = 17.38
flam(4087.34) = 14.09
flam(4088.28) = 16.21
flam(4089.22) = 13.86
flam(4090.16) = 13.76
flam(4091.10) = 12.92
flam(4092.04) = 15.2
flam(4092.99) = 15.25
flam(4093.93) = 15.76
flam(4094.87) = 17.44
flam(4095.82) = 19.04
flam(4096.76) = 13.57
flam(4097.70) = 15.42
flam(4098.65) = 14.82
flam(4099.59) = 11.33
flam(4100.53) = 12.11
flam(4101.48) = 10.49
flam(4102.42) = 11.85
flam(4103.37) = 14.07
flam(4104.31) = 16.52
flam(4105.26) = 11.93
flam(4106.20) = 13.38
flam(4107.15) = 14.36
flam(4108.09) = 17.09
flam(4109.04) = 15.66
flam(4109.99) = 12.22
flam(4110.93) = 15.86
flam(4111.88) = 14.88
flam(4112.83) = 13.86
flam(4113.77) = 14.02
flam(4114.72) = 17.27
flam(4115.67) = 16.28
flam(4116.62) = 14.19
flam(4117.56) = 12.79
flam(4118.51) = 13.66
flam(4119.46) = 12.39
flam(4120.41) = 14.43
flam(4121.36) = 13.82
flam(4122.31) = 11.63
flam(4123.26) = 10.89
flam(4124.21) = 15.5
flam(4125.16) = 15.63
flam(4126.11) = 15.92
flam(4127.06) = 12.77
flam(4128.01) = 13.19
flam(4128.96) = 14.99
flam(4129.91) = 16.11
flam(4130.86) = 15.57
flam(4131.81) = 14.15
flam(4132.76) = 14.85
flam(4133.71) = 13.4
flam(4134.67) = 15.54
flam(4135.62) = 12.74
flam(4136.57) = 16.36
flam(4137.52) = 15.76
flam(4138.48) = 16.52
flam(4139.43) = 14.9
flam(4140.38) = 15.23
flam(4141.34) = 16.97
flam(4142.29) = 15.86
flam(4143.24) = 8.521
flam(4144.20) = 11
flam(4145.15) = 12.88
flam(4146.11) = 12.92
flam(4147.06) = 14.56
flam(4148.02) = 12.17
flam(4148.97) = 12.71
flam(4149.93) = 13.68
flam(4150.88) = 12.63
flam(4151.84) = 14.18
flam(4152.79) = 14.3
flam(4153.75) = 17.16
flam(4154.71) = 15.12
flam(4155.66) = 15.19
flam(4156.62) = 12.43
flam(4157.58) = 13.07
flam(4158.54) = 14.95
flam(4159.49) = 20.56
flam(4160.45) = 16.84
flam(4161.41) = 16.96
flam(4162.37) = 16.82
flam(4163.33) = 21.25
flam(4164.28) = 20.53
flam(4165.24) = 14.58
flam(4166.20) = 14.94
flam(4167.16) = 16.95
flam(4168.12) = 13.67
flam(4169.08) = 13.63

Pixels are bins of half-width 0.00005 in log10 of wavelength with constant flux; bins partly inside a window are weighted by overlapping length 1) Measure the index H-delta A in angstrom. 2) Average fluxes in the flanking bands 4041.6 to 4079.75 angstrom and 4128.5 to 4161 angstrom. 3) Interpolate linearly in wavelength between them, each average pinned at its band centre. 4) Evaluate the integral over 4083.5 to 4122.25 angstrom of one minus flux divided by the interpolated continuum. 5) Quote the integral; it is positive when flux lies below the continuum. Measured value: -1.45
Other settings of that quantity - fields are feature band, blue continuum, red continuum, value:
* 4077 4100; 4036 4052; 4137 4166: -2.16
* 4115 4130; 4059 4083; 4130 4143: 1.00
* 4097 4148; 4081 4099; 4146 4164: 4.66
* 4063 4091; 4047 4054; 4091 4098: -0.11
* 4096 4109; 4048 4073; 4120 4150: 0.26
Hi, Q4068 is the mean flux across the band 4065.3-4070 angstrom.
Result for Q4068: 15.8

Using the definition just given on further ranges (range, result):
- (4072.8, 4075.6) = 14.6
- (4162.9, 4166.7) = 17.8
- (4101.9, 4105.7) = 13.6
